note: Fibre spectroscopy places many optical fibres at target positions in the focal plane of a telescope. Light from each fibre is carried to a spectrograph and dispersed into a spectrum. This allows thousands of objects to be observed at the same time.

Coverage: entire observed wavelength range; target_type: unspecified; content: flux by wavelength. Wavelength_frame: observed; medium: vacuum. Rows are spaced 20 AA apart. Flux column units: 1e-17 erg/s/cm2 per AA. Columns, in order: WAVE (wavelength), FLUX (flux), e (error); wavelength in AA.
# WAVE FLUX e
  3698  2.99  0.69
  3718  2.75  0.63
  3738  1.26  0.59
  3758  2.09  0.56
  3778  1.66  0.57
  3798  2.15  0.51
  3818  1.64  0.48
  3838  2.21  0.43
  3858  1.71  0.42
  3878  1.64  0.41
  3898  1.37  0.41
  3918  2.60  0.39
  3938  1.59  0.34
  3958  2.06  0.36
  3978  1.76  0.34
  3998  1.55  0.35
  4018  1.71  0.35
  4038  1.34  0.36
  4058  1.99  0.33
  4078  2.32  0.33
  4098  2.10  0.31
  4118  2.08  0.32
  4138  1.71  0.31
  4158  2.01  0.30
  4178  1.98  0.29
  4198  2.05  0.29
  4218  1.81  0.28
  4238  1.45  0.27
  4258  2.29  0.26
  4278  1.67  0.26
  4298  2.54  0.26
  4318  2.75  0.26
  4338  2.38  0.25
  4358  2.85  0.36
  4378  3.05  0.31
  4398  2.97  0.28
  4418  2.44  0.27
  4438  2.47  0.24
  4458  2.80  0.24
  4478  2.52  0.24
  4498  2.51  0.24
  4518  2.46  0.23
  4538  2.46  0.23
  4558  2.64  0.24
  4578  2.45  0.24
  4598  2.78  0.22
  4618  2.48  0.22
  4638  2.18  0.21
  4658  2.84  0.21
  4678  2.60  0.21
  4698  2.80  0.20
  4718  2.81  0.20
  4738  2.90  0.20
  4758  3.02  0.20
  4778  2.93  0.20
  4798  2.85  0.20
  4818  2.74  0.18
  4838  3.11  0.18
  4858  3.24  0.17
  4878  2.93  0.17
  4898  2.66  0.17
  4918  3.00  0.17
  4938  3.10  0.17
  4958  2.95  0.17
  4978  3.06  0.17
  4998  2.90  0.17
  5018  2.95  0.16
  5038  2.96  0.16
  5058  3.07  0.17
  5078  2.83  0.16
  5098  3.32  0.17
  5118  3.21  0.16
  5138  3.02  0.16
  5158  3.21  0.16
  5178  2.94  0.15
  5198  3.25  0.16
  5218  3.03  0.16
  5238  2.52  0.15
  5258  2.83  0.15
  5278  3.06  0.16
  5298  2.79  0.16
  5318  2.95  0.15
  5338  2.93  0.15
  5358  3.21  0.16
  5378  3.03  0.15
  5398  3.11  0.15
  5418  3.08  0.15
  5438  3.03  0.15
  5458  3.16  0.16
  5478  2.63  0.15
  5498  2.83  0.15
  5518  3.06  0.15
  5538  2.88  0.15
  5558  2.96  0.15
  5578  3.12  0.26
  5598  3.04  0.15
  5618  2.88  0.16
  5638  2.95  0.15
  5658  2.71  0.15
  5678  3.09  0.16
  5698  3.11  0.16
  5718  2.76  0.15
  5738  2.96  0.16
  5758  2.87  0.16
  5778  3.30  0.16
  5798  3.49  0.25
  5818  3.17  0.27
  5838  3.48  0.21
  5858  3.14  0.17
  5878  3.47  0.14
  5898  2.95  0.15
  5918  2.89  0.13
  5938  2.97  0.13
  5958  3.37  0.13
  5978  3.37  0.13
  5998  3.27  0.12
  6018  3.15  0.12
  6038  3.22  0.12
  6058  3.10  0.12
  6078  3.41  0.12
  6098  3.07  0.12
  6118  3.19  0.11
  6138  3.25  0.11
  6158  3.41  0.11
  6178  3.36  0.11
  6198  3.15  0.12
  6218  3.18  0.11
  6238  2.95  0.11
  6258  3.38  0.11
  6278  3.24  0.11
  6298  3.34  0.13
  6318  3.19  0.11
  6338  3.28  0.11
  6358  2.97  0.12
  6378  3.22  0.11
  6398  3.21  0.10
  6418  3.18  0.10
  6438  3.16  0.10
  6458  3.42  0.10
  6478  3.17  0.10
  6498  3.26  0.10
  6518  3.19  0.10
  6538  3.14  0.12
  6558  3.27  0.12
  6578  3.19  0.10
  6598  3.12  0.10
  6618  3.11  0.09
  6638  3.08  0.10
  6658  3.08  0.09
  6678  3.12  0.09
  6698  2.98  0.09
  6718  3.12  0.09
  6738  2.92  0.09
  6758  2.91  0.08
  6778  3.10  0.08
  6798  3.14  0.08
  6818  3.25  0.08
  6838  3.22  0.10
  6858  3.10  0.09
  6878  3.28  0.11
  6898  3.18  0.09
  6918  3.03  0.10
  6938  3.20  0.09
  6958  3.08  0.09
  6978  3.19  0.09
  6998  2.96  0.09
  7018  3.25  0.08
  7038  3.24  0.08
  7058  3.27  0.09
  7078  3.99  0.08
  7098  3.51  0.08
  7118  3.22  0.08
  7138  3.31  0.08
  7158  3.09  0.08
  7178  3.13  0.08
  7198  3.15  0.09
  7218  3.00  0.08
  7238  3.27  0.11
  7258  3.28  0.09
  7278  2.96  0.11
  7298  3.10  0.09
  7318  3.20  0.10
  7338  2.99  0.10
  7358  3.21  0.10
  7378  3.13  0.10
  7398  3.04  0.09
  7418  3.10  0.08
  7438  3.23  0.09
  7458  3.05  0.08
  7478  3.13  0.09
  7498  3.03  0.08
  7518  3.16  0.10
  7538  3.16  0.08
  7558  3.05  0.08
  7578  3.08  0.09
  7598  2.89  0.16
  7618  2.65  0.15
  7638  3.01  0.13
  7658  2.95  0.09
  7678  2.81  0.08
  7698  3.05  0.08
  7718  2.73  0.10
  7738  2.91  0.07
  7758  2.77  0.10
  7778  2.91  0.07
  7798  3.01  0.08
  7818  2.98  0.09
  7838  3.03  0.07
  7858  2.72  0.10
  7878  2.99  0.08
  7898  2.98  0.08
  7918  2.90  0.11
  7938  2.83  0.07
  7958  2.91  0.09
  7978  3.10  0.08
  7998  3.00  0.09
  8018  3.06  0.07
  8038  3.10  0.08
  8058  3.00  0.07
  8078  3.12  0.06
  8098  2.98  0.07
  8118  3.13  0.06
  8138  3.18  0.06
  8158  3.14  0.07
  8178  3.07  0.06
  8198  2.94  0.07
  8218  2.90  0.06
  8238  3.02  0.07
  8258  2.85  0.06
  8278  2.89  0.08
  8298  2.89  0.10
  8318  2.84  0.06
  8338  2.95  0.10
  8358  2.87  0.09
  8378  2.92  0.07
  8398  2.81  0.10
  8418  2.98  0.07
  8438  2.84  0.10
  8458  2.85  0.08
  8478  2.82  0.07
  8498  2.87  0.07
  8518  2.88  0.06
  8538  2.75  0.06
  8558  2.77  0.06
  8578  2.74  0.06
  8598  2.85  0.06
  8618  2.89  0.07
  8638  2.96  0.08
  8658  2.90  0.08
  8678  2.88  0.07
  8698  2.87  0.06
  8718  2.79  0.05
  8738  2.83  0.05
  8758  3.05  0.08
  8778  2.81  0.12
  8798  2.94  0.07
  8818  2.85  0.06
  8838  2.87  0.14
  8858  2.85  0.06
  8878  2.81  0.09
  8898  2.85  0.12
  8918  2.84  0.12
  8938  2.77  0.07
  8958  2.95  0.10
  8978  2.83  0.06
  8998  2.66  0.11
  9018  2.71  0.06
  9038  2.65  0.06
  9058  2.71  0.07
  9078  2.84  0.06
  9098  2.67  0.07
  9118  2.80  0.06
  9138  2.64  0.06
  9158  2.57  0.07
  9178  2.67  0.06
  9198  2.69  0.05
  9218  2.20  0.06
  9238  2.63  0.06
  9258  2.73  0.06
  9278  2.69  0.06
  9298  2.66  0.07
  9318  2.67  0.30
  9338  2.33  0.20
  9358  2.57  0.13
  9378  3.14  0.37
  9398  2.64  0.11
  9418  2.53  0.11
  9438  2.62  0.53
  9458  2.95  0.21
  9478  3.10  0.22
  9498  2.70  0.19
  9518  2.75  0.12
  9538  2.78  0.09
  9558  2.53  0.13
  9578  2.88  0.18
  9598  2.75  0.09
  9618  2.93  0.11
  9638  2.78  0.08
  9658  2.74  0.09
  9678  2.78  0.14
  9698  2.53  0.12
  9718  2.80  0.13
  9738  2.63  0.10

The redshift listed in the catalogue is 0.08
